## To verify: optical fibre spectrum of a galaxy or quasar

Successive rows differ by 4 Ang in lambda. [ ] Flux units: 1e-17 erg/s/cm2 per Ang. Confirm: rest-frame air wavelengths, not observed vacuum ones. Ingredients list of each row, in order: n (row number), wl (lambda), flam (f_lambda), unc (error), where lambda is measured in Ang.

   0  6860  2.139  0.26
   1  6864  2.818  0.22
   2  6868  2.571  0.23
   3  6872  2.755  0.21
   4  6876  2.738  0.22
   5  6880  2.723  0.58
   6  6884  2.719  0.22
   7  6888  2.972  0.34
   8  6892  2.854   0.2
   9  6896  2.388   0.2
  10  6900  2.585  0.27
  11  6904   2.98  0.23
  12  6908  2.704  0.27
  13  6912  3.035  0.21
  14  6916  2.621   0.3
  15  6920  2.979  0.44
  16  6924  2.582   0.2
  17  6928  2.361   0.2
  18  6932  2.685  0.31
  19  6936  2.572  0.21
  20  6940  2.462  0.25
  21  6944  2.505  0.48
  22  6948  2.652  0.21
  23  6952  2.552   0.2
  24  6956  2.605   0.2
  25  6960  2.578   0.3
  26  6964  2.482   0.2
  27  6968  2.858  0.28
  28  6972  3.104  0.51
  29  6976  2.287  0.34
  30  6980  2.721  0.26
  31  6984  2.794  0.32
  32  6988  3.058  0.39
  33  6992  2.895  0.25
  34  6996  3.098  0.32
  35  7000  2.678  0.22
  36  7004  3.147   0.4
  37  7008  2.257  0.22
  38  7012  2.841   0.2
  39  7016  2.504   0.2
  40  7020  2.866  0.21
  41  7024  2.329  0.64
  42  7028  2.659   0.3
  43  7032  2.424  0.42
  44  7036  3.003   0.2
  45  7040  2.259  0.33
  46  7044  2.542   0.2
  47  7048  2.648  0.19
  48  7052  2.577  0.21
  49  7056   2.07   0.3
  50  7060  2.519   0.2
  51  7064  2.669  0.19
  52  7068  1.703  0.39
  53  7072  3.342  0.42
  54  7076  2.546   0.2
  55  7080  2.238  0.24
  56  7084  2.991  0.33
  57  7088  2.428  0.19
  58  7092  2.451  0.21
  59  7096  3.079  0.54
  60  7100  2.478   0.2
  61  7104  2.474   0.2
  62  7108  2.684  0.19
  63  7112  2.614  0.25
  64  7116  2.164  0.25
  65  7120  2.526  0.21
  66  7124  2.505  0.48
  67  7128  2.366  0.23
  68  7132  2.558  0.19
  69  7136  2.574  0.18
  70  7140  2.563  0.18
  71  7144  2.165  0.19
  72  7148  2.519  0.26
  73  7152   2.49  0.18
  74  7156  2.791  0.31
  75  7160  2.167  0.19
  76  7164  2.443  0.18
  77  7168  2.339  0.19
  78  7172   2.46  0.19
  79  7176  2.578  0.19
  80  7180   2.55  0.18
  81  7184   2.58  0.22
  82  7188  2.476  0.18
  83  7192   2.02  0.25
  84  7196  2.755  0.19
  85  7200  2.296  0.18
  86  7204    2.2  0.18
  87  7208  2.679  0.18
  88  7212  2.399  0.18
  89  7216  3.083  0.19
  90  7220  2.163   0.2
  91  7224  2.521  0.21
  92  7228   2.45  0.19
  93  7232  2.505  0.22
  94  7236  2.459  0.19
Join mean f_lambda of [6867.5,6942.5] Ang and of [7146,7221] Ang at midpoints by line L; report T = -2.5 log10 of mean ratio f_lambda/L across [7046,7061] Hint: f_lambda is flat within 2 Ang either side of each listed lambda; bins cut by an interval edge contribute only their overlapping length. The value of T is 0.057 mag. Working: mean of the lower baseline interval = 2.7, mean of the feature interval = 2.45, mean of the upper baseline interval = 2.48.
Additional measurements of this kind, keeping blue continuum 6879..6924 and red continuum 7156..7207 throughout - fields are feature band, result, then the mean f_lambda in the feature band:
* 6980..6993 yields -0.087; 2.89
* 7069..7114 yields -0.045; 2.64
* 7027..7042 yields 0.011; 2.58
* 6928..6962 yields 0.063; 2.56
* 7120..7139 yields -0.007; 2.51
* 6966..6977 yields -0.042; 2.79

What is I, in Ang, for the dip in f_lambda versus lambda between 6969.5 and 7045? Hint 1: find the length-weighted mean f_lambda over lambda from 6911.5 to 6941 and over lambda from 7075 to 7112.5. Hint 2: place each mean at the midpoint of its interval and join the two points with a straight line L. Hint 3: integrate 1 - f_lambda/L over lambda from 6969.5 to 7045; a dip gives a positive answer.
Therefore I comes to -2.5 Ang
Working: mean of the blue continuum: 2.65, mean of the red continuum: 2.6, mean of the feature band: 2.71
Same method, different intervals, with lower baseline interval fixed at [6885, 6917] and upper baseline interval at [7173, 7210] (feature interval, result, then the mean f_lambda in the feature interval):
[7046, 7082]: 1.6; 2.48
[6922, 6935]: 0.9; 2.54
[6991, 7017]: -1.2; 2.78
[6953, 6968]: 0.6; 2.6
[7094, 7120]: -0.3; 2.58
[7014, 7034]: 0.6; 2.56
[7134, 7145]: 0.2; 2.46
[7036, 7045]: 0.4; 2.52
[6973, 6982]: 0.4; 2.57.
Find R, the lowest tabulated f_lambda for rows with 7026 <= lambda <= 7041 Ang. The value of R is 2.259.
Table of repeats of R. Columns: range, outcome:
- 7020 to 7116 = 1.703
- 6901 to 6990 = 2.287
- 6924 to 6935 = 2.361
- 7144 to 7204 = 2.02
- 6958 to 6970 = 2.482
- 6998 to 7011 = 2.257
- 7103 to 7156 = 2.164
